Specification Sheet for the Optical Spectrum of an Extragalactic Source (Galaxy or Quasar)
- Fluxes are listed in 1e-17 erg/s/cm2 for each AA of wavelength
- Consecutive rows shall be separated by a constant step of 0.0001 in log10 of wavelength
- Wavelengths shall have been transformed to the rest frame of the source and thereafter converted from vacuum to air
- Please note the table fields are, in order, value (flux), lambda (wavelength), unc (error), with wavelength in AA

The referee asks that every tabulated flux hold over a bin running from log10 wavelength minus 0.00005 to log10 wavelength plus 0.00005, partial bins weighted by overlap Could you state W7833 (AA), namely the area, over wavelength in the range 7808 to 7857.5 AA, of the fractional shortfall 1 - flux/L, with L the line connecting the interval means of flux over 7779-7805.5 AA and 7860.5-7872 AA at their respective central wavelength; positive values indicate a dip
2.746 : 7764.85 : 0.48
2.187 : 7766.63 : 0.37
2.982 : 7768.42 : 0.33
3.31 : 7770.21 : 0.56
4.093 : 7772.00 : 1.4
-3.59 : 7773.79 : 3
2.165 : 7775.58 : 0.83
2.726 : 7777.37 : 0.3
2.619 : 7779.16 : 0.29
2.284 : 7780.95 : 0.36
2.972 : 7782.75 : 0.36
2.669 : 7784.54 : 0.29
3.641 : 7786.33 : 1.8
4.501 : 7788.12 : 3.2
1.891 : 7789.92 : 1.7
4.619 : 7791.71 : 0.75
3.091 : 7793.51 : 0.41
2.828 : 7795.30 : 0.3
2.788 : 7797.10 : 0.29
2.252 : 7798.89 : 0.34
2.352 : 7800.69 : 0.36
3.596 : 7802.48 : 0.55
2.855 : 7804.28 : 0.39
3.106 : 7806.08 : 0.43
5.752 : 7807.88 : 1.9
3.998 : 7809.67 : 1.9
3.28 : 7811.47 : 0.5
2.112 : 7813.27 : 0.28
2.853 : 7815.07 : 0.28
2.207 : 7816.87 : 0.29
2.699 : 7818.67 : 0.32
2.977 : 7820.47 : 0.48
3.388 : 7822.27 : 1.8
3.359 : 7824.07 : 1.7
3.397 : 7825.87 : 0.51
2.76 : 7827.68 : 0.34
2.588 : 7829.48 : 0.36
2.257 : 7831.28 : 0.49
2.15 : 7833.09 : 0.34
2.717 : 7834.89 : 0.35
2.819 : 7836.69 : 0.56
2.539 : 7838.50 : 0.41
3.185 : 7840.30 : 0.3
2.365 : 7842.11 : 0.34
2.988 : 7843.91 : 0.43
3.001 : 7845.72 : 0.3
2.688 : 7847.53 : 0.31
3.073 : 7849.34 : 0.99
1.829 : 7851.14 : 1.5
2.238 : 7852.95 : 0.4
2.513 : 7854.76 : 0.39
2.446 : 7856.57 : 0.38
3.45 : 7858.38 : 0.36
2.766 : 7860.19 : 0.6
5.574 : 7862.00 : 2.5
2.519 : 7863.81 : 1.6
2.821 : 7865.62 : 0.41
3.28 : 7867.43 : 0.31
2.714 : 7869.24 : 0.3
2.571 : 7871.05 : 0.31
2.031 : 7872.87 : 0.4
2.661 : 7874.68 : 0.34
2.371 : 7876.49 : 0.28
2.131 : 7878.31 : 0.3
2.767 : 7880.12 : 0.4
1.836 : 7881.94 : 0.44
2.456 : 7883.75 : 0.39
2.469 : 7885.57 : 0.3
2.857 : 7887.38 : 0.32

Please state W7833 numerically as 5.0 AA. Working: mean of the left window 3.01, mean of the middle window 2.8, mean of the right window 3.22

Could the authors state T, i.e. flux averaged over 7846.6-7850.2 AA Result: 2.87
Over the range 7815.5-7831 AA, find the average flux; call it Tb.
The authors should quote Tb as 2.89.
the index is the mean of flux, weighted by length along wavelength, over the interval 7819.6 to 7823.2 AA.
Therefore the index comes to 3.19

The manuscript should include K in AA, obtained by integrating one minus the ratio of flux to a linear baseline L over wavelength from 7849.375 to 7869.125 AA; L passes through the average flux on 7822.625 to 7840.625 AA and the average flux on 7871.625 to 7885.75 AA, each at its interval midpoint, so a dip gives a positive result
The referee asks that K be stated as -3.3 AA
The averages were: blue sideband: 2.78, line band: 2.94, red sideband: 2.34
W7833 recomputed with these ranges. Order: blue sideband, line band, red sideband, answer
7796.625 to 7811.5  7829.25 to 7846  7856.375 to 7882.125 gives 2.33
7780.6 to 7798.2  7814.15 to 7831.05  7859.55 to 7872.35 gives 1.40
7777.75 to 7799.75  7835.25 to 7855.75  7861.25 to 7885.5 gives 1.15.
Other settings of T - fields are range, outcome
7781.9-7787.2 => 3.1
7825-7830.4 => 2.91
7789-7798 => 3.04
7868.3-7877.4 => 2.47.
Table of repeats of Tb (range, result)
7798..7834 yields 3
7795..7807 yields 2.83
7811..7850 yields 2.78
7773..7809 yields 2.78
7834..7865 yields 2.87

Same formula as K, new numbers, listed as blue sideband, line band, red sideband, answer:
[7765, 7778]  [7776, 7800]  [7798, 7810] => -2.5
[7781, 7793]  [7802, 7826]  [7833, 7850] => -1.6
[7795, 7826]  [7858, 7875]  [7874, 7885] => -3.6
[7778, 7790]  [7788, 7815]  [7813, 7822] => -3.8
